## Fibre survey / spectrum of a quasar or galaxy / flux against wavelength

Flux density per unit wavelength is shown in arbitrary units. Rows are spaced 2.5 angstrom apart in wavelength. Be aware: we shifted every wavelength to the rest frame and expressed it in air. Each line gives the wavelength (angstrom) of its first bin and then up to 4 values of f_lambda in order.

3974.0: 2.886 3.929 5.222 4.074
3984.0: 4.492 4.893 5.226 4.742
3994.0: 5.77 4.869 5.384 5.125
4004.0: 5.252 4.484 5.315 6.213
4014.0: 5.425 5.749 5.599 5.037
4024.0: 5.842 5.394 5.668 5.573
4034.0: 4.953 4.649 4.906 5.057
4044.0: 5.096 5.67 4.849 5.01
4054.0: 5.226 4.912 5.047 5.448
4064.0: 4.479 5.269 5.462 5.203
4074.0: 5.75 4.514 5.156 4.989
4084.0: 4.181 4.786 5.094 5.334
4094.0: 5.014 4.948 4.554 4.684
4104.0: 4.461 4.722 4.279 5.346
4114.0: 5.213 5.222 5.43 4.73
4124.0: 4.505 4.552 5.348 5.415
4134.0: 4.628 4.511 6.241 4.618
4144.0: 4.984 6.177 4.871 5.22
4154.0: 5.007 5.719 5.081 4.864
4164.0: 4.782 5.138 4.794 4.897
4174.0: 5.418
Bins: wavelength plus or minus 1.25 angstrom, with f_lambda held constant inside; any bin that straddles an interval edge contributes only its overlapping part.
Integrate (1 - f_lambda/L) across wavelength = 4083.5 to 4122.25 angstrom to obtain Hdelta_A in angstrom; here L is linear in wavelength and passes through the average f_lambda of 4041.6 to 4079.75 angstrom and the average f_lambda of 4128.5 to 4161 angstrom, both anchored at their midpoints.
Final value 2.11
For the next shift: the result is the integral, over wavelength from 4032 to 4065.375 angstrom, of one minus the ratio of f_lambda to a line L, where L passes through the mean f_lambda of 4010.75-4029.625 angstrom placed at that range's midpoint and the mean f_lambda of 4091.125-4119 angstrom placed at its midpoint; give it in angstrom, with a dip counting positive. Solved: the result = 2.0 angstrom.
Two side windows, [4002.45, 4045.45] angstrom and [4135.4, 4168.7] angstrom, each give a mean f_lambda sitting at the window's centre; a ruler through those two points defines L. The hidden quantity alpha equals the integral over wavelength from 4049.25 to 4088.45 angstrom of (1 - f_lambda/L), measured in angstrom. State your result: 1.7 angstrom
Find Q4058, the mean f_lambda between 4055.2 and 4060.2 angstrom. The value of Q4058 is 4.98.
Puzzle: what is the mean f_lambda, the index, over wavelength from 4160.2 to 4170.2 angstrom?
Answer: 4.9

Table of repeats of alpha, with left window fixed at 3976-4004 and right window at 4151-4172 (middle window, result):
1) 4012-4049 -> -2.8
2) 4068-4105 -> 0.4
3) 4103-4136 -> 0.8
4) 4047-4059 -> -0.2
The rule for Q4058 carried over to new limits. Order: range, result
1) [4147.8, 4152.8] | 5.05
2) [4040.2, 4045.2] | 5.07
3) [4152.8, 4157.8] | 5.36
